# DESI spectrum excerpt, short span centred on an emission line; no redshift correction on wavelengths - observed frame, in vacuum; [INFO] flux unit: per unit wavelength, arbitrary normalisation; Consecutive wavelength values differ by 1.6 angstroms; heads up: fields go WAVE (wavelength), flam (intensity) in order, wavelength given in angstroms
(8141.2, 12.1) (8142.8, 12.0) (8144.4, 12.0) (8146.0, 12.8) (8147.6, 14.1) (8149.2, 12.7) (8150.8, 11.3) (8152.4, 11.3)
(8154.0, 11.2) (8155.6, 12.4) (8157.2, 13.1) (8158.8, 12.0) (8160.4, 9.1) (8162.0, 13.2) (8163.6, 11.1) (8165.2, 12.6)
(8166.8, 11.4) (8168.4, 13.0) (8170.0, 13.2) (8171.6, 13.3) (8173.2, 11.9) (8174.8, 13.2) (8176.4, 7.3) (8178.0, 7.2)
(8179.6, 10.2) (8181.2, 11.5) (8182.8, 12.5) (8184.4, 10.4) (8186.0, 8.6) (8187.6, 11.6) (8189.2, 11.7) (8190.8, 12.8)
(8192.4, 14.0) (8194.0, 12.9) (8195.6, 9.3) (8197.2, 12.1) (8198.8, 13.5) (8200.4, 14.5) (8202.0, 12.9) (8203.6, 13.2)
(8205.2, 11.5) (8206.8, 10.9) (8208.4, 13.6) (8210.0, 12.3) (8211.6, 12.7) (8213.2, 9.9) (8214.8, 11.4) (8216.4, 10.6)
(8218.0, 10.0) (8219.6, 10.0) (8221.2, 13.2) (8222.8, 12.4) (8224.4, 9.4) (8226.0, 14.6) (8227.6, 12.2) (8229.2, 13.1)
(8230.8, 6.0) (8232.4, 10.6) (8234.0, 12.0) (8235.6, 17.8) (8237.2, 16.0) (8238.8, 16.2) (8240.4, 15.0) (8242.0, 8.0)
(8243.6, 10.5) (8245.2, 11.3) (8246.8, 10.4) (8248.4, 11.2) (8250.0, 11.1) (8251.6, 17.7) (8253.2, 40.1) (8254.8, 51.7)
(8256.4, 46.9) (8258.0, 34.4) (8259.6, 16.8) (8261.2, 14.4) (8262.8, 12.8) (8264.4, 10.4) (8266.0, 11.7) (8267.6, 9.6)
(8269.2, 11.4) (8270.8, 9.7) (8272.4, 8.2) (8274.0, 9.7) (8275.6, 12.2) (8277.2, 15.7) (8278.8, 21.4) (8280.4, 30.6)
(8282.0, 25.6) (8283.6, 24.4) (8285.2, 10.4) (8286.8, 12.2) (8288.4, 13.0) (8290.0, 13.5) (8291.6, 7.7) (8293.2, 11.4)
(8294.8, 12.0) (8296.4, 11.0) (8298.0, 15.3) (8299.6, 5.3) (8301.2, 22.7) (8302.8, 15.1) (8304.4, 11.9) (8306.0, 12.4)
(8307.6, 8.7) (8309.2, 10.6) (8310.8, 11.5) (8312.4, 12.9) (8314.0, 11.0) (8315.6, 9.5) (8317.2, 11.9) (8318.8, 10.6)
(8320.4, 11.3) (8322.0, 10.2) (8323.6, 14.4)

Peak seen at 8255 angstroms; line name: H-alpha 6563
